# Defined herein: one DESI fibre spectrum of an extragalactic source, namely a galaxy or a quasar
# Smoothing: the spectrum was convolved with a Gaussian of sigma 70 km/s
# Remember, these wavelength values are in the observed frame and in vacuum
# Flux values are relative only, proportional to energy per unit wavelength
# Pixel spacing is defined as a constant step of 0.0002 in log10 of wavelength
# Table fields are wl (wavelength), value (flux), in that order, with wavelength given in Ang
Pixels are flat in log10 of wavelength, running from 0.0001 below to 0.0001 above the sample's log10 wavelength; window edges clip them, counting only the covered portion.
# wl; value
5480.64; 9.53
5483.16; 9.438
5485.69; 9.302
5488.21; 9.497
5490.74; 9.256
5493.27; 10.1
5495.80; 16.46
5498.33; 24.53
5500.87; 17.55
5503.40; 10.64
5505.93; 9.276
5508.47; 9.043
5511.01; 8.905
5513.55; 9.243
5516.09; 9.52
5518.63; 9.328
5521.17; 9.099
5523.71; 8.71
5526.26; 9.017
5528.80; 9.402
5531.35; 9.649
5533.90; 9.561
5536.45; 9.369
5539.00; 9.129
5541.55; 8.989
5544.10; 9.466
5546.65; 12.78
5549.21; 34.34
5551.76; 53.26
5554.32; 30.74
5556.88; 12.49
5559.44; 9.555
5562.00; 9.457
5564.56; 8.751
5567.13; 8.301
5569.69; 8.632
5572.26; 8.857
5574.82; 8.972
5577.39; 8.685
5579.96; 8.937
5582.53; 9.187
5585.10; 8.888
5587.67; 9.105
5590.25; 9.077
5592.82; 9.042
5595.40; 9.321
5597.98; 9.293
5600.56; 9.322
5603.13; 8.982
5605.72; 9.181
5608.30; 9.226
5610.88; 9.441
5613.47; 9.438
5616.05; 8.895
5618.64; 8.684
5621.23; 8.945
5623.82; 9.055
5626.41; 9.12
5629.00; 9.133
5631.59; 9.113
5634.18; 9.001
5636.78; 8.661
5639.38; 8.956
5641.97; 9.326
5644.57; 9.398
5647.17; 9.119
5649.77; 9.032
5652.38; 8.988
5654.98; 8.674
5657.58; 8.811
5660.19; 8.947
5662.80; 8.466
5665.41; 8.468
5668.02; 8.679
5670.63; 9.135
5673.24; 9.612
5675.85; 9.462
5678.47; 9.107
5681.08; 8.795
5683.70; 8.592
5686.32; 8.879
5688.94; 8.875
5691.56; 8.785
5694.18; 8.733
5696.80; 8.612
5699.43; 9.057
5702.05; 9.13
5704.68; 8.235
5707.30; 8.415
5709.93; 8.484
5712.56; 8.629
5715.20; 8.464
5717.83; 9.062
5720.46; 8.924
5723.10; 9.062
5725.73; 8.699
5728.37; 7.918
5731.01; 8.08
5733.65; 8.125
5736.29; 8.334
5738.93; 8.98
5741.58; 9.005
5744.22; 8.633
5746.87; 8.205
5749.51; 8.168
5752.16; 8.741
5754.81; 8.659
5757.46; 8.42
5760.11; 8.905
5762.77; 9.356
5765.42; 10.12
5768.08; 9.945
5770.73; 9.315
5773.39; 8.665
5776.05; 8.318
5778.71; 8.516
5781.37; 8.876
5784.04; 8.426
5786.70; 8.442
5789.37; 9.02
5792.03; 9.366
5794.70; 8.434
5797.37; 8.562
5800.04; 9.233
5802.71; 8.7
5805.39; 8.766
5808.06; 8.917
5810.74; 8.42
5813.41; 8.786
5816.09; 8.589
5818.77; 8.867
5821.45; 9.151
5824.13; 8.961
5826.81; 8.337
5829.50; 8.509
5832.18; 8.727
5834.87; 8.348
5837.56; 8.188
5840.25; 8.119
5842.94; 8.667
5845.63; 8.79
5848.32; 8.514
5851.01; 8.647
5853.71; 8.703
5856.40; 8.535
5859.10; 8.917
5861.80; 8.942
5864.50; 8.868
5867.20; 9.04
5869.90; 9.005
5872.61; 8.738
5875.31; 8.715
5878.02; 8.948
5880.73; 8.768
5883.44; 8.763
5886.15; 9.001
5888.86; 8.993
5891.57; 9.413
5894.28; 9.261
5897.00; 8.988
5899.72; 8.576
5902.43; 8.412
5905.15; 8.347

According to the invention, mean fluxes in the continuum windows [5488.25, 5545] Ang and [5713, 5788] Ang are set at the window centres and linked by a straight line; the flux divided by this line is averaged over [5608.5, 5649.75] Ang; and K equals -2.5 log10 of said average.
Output 0.08 mag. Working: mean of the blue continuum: 10.7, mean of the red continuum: 8.73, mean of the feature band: 9.09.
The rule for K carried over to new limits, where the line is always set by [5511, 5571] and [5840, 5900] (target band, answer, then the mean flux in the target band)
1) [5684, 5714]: 0.271 mag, 8.71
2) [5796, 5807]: 0.112 mag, 8.82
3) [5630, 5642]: 0.317 mag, 8.99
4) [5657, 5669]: 0.324 mag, 8.66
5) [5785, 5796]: 0.130 mag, 8.81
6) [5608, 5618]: 0.318 mag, 9.22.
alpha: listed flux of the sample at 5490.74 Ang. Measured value 9.256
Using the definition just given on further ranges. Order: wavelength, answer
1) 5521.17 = 9.099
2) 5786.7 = 8.442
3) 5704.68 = 8.235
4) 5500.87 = 17.55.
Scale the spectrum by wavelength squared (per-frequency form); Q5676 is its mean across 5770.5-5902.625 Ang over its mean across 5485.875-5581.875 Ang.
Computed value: 0.77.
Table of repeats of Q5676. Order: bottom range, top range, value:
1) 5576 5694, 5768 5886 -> 1.04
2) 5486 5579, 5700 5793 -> 0.74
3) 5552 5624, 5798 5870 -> 0.90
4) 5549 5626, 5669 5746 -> 0.77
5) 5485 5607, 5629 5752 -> 0.78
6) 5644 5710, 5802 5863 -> 1.03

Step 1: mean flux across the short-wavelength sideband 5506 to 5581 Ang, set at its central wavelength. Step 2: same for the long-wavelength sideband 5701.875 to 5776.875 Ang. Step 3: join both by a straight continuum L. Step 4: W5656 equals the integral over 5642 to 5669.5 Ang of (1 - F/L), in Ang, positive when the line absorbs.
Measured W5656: 3.83 Ang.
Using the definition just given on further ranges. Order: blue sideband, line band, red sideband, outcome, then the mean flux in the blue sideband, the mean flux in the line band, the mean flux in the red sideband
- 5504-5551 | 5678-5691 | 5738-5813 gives 1.2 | 11.3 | 8.83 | 8.82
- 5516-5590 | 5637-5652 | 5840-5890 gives 3.0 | 12.5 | 9.12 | 8.79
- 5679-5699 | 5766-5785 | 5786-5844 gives -0.4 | 8.78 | 8.92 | 8.69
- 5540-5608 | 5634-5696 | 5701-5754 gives 7.9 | 12.7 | 8.93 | 8.56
